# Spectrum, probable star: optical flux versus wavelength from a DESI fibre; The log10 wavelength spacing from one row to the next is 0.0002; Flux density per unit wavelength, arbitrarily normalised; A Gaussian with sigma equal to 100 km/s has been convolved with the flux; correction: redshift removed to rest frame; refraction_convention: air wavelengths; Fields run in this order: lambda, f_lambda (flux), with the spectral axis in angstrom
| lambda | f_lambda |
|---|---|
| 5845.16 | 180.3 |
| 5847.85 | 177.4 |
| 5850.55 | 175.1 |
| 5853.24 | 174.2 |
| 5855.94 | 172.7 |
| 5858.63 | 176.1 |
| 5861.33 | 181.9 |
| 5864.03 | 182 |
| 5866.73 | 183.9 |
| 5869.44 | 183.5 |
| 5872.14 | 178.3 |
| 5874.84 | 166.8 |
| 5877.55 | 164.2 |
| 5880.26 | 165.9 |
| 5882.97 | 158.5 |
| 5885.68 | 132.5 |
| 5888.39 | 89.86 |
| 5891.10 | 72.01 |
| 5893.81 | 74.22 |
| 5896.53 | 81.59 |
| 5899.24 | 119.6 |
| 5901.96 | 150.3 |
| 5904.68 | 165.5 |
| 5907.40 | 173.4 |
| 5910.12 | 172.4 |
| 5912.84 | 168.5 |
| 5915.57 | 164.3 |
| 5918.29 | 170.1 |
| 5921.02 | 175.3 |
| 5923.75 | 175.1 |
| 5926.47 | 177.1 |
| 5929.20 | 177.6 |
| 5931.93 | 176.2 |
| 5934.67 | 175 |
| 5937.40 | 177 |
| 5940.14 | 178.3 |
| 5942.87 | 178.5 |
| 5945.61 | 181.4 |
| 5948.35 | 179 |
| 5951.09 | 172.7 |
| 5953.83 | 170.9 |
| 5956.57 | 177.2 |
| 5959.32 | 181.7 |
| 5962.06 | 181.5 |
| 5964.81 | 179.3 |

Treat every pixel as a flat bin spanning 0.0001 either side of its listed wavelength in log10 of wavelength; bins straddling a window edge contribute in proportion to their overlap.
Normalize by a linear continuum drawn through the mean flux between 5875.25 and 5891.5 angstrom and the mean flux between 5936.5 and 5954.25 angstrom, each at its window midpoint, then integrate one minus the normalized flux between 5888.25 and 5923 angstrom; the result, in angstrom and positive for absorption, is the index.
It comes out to 3.0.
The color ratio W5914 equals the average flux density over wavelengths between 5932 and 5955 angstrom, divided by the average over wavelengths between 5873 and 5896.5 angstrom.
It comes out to 1.40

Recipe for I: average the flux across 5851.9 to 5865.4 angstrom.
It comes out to 177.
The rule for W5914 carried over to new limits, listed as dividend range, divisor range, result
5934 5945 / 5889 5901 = 1.99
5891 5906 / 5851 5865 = 0.64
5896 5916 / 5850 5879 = 0.86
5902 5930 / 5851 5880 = 0.97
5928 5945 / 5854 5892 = 1.12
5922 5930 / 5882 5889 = 1.37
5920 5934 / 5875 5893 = 1.34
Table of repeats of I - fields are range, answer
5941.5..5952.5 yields 178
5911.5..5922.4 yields 169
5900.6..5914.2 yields 166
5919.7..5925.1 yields 175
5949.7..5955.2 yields 172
